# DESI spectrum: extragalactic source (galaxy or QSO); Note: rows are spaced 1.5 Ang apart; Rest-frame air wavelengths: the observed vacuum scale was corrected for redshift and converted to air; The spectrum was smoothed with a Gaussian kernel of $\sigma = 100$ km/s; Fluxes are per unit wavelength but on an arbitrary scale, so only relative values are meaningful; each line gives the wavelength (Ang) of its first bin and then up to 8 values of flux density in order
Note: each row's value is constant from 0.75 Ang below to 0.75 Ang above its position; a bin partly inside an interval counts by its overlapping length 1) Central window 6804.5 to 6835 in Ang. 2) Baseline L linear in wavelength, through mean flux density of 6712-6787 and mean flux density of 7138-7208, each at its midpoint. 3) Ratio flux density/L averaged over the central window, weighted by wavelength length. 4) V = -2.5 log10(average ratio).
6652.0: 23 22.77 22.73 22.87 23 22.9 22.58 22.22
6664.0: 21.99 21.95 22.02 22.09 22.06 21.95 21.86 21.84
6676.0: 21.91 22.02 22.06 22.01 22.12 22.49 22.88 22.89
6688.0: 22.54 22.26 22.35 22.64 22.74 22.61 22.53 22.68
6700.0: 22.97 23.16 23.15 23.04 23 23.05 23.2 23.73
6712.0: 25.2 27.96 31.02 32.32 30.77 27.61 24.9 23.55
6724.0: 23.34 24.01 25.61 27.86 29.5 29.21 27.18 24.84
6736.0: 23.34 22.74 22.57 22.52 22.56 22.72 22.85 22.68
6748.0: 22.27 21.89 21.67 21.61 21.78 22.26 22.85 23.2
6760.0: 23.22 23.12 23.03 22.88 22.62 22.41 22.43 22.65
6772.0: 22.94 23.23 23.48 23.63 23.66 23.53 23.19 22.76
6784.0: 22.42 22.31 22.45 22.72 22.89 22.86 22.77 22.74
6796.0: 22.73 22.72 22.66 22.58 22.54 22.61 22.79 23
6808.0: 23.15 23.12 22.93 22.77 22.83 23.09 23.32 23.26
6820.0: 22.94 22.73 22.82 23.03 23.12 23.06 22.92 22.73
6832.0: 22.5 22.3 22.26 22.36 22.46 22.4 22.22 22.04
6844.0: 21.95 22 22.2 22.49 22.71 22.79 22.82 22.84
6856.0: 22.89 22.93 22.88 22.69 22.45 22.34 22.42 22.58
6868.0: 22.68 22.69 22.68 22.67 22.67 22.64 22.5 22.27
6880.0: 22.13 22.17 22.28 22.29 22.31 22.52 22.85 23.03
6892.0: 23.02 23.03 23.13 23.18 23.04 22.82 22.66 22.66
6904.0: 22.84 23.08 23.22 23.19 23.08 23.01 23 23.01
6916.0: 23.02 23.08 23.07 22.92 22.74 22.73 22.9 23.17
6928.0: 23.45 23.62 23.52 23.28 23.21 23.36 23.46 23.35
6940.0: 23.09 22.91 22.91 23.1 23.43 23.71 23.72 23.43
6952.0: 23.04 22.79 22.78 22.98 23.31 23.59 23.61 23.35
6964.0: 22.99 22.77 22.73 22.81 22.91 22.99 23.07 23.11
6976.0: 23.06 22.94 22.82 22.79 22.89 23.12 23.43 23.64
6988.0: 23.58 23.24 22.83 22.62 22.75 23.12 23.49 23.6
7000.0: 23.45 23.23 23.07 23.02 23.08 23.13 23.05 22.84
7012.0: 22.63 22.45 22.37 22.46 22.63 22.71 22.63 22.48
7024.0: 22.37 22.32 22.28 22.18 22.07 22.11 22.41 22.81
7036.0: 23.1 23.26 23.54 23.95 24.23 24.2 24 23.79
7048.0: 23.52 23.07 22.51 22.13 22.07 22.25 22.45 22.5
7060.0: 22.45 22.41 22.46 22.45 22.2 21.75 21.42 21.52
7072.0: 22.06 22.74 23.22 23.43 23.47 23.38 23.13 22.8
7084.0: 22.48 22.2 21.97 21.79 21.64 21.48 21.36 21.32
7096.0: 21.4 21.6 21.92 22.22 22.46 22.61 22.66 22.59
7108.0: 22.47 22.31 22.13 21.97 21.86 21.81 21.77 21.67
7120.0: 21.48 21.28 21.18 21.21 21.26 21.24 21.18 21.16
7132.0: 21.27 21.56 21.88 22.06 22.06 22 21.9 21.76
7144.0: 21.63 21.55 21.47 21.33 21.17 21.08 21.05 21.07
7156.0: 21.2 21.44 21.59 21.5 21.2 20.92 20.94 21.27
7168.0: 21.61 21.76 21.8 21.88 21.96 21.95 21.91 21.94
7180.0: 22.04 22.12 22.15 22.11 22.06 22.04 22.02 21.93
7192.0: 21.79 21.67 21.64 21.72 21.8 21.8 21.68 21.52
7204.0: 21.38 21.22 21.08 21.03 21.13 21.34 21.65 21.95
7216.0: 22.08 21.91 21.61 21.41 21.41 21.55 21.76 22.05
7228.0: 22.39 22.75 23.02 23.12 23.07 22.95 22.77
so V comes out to 0.038 mag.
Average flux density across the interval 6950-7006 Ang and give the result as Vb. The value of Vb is 23.1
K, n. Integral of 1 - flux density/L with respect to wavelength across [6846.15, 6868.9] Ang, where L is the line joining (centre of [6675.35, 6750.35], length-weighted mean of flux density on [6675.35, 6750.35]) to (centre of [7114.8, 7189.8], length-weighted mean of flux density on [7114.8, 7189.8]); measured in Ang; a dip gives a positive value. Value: 0.6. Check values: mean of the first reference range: 24.1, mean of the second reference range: 21.6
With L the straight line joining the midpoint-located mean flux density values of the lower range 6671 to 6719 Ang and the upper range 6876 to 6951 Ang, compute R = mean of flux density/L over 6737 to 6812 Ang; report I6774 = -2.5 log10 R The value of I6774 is 0.03 mag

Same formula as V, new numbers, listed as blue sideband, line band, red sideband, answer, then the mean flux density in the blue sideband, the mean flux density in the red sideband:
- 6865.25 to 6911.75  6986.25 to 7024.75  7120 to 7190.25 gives -0.03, 22.7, 21.6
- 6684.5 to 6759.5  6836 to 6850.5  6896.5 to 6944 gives 0.06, 24.1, 23.1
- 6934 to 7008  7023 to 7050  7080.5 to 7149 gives -0.02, 23.1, 21.8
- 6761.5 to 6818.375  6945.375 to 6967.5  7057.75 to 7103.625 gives -0.03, 22.9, 22.2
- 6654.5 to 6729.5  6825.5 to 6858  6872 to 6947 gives 0.03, 23.6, 22.9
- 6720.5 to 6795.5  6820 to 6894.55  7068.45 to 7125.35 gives 0.02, 23.4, 22.1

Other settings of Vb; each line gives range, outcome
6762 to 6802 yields 22.9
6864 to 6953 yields 22.9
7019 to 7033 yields 22.3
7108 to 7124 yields 21.8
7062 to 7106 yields 22.2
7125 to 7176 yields 21.5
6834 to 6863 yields 22.5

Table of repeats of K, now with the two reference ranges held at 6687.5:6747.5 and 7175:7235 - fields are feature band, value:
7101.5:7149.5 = 1.2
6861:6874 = 0.6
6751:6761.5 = 0.8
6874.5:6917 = 1.4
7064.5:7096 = 0.4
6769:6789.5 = 1.1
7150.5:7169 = 0.7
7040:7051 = -0.5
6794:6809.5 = 0.9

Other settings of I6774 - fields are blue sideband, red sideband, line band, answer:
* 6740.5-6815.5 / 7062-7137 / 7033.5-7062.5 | -0.04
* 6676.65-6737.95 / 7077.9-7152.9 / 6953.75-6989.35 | -0.02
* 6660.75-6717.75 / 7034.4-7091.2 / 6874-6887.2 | 0.03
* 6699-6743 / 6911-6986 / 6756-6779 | 0.08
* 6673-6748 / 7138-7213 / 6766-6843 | 0.04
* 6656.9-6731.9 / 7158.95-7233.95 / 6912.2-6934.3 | -0.01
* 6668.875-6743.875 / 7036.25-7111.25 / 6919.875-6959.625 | 0.00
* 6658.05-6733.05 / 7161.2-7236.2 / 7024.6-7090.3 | -0.01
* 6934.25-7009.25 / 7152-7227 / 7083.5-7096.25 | 0.03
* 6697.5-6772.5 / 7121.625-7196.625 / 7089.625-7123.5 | 0.00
